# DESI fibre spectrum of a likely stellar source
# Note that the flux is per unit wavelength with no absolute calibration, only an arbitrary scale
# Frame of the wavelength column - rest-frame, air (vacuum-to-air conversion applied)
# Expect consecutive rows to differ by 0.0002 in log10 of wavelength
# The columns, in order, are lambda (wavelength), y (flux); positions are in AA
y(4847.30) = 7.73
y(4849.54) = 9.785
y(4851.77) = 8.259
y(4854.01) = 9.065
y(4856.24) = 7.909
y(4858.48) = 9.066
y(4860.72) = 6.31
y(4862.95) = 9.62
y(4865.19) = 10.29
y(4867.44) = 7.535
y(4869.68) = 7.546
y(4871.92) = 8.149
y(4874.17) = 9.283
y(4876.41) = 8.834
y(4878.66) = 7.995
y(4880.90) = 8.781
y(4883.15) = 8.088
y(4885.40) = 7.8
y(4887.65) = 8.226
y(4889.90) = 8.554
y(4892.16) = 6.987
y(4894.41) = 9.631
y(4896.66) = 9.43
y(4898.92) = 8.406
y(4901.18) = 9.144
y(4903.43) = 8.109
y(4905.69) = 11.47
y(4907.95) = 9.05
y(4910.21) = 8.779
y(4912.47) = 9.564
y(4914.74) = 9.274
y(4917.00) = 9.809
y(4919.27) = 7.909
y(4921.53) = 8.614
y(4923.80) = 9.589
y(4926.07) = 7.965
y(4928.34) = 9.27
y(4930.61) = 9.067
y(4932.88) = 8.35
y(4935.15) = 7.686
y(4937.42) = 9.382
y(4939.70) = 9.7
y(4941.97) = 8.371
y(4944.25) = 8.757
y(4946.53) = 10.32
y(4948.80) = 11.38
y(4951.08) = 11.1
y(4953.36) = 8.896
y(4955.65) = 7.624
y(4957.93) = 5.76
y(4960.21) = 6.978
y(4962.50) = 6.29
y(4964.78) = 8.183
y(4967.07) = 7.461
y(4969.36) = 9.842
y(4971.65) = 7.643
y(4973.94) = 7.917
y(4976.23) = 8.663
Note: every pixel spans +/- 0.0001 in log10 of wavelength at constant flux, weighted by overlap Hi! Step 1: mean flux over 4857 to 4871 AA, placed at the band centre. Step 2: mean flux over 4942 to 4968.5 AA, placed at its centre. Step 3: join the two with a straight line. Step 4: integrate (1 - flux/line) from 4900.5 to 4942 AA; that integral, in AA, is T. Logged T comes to -3.0 AA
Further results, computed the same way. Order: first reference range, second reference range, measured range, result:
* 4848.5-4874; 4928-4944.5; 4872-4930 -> -0.91 AA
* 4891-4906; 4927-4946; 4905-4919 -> -0.96 AA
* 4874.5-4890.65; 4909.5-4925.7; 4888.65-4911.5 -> -0.67 AA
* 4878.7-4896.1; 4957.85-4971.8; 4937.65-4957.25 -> -4.28 AA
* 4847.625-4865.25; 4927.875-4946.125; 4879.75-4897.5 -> 0.64 AA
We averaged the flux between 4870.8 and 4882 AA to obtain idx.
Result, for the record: 8.61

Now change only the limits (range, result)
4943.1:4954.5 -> 10.1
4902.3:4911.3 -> 9.36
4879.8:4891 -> 8.29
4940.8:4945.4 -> 8.58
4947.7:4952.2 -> 11.2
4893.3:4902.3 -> 9.15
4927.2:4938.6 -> 8.75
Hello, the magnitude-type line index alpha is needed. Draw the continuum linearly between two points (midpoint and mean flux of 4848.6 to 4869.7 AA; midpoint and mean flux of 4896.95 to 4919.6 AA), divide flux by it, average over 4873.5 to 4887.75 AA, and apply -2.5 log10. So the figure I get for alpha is 0.05 mag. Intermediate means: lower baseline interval 8.58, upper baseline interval 9.2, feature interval 8.42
